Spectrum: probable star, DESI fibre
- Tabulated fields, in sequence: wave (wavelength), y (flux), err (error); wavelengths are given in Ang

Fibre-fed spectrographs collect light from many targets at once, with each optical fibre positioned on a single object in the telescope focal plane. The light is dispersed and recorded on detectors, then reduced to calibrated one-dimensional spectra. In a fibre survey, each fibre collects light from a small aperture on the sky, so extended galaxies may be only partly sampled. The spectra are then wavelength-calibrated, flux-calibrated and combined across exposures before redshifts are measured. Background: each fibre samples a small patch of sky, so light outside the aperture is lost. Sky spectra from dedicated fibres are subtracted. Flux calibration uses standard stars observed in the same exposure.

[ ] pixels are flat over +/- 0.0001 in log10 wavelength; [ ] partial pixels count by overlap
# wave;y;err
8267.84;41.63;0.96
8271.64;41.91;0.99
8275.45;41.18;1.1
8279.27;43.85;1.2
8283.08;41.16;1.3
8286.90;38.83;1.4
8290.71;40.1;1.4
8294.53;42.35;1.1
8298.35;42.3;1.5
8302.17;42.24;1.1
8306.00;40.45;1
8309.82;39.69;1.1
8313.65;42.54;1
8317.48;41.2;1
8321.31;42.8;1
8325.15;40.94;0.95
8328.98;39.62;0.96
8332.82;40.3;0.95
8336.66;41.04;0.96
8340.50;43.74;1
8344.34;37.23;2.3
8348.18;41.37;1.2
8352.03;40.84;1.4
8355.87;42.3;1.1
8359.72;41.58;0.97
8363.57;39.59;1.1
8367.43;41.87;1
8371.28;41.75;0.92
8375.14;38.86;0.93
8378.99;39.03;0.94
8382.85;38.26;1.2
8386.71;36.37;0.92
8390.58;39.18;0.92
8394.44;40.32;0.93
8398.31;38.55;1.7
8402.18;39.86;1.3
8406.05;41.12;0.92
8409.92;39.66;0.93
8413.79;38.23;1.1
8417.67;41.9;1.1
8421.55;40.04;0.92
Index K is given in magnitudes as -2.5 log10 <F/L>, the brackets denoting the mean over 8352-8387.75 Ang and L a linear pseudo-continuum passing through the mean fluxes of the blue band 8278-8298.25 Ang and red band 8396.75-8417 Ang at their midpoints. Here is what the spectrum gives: 0.00 mag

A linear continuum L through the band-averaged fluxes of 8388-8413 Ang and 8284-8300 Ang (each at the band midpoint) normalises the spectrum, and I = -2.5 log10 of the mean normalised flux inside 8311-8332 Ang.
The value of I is -0.02 mag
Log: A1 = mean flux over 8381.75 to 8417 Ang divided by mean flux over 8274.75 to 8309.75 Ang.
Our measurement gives 0.9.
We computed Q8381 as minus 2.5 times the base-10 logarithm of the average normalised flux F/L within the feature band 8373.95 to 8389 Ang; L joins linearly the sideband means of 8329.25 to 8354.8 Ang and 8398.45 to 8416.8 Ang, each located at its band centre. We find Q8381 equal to 0.06 mag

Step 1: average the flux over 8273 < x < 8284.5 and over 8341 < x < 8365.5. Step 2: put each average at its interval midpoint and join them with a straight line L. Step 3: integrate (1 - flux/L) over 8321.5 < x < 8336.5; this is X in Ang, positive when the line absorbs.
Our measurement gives 0.17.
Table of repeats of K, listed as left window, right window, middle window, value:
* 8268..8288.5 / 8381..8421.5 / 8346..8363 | -0.03 mag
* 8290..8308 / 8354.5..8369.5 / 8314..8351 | 0.01 mag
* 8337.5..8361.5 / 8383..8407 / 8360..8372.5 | -0.02 mag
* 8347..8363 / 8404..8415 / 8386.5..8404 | 0.03 mag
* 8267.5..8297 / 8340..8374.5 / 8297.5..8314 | 0.00 mag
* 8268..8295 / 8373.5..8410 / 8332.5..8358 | -0.03 mag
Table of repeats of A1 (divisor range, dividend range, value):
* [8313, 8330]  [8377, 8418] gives 0.95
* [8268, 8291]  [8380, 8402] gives 0.94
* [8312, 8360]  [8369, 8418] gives 0.96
